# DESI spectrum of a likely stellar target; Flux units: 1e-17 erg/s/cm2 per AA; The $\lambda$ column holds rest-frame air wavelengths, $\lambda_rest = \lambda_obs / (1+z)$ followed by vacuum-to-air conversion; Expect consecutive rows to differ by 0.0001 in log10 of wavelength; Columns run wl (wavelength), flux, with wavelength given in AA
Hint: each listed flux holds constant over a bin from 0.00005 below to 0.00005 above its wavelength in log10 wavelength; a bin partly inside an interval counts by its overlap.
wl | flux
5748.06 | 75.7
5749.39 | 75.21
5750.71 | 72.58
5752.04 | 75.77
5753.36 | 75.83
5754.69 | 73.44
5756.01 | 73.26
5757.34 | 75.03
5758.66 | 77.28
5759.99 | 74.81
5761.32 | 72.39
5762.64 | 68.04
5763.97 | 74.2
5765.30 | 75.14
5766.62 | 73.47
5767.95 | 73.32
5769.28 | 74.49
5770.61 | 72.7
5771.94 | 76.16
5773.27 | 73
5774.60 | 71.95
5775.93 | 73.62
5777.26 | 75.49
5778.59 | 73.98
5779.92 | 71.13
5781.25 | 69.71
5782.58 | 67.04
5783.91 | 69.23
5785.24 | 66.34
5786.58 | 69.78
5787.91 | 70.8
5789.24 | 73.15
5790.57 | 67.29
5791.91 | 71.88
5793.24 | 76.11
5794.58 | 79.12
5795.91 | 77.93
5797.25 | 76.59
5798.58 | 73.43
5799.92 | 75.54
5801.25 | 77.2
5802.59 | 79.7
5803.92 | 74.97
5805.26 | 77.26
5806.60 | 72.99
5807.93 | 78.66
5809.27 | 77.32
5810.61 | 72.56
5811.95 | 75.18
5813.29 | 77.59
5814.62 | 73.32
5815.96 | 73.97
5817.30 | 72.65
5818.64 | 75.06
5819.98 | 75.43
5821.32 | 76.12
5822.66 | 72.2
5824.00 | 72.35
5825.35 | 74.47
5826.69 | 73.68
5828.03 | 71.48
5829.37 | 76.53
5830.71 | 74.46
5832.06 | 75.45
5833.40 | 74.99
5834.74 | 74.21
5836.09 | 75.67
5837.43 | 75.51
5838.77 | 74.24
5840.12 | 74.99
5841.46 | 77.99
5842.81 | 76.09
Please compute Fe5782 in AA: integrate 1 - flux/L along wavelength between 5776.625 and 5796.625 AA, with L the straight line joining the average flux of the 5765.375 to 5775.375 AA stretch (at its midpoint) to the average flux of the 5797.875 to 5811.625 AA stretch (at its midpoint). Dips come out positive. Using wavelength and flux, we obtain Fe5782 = 0.8 AA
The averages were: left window 73.7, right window 76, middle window 71.9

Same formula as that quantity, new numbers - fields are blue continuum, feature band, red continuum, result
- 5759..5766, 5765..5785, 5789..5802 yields 0.3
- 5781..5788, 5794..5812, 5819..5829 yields -1.3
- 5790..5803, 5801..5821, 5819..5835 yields -0.2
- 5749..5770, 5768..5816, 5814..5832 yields 0.1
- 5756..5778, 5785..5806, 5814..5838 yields -0.1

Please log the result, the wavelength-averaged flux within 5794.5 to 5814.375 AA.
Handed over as 76.3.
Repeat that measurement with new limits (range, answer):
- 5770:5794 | 71.6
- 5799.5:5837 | 75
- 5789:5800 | 74.5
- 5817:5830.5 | 74.1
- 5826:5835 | 74.5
